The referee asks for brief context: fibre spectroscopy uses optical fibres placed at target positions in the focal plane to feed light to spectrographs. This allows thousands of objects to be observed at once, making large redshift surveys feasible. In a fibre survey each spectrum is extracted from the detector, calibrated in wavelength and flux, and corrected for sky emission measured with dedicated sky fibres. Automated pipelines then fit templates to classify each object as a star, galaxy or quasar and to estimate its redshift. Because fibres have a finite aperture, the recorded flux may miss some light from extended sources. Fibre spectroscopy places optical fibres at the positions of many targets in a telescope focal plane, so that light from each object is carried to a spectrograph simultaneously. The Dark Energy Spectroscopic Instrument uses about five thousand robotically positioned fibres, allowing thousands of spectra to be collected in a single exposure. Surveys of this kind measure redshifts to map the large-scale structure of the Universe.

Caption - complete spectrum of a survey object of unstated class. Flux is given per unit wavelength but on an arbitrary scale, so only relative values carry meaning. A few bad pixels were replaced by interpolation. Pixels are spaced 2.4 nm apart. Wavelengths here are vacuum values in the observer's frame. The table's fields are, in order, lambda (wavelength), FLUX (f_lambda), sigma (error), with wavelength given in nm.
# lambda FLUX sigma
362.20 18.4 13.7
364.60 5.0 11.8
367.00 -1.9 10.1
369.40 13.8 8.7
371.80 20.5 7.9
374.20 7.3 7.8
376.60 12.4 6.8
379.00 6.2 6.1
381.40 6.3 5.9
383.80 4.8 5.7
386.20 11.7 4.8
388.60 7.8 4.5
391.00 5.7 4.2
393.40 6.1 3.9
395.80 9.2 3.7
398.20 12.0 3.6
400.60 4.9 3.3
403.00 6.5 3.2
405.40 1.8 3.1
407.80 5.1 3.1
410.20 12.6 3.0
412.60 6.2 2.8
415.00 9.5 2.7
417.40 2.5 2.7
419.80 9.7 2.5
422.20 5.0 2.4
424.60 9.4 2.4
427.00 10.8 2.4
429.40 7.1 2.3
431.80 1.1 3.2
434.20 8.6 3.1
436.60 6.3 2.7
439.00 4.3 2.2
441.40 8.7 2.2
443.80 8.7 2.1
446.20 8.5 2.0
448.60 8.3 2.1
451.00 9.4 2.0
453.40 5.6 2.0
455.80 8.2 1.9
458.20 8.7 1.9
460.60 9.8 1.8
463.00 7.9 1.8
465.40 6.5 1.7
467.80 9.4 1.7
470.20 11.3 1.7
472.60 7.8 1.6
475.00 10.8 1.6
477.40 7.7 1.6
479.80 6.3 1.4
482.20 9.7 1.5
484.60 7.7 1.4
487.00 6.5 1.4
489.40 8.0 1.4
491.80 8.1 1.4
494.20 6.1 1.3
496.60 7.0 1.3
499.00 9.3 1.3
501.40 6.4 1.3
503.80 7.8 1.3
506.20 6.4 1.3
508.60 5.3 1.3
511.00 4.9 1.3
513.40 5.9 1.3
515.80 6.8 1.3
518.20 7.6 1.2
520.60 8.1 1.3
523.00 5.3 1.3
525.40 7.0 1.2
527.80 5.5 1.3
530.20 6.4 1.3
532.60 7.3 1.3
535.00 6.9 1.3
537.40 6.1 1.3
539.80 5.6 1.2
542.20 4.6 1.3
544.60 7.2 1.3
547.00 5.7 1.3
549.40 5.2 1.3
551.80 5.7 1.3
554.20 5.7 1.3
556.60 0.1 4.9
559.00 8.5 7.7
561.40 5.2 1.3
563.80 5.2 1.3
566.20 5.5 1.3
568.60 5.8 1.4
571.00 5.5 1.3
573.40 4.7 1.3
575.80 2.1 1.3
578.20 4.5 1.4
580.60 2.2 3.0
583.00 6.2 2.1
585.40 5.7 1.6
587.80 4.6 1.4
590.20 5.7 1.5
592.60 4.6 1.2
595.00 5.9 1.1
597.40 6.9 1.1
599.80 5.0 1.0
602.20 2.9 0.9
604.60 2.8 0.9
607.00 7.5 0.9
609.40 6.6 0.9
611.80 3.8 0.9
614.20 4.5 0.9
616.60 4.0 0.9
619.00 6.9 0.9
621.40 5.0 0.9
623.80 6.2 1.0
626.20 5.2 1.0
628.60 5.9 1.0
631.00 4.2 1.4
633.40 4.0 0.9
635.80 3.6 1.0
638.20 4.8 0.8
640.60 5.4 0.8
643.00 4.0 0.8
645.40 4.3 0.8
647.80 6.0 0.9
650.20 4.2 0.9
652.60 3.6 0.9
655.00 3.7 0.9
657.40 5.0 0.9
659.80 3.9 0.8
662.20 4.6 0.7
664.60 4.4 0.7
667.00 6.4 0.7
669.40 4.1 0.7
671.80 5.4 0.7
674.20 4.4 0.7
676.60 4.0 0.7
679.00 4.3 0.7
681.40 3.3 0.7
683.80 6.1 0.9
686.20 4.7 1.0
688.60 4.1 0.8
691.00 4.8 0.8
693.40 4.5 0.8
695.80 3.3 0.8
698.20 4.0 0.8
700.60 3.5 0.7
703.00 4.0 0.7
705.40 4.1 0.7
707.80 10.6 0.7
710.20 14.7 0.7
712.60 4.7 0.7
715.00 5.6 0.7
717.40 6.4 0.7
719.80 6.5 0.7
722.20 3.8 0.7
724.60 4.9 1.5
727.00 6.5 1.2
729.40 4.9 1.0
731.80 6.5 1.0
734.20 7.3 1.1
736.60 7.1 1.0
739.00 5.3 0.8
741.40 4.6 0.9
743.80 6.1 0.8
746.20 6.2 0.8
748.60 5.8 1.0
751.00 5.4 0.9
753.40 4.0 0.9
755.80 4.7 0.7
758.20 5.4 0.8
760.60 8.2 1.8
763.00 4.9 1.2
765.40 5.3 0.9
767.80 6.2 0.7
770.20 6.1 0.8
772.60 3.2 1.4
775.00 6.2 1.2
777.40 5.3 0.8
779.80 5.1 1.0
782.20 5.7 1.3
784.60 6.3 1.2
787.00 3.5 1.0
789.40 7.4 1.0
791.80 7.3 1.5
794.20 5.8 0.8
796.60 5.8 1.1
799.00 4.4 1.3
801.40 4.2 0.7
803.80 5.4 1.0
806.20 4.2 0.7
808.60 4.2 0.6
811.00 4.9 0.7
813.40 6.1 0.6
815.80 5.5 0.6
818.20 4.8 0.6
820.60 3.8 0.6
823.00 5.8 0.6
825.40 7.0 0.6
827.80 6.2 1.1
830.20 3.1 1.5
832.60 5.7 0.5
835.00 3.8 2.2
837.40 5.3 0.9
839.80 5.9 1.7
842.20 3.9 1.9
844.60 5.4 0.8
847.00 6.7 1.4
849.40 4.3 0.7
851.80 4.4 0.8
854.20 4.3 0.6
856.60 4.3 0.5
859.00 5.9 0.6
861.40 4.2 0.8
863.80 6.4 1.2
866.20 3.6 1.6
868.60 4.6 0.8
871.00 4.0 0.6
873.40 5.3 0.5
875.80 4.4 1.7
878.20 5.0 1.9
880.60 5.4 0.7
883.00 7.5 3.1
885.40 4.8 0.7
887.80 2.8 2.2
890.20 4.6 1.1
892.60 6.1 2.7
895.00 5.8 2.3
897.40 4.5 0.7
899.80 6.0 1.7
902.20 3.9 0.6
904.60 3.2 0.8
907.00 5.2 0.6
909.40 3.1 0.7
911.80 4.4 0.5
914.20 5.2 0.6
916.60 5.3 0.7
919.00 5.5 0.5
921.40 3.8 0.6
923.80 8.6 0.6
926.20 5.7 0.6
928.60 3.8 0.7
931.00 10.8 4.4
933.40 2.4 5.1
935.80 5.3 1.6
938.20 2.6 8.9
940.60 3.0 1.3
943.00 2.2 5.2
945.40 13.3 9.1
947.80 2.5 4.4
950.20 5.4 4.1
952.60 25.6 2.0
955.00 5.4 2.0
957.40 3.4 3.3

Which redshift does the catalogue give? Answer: 0.902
